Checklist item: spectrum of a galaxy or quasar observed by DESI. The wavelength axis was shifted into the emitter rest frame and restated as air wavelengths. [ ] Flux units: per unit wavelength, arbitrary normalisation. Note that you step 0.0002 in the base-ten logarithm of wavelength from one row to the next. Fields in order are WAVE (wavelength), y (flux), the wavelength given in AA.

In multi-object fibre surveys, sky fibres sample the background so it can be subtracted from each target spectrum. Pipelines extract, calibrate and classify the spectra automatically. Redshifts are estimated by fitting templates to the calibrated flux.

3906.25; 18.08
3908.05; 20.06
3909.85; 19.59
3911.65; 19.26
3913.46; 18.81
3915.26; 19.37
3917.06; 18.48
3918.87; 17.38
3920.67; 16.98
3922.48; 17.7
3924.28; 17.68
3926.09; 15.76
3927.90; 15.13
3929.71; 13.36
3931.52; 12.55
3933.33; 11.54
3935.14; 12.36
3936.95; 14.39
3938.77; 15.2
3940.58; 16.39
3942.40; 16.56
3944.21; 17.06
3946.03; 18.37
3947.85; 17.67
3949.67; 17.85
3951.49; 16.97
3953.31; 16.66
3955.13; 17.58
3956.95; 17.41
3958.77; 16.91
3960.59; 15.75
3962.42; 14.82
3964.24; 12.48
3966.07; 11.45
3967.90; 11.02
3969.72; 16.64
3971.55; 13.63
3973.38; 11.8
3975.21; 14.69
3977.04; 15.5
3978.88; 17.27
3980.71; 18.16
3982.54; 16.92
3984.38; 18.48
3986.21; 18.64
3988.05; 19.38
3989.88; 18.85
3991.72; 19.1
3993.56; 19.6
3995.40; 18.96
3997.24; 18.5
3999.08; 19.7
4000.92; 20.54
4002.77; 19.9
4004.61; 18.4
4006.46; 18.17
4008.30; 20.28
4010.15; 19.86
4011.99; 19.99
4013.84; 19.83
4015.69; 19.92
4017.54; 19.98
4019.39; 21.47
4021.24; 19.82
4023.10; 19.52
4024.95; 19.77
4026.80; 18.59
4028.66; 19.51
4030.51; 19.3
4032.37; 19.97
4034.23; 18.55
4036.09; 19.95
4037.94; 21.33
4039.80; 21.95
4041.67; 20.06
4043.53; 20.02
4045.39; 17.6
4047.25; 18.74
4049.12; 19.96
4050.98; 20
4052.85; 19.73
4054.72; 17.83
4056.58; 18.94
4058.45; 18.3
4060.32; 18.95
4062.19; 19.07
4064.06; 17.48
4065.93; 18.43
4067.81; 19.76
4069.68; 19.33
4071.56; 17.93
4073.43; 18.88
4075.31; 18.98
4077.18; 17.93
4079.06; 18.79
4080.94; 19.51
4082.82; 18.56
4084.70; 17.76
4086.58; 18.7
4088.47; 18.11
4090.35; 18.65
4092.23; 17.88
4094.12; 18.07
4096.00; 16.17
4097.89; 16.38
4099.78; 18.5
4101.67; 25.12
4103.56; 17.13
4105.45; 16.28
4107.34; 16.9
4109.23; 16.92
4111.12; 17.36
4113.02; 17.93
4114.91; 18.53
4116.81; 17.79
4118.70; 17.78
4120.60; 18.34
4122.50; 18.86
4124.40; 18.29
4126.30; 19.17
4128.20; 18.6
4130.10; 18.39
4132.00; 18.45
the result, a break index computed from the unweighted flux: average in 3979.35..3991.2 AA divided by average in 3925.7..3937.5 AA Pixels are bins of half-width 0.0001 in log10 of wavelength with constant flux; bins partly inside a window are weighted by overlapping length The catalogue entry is 1.4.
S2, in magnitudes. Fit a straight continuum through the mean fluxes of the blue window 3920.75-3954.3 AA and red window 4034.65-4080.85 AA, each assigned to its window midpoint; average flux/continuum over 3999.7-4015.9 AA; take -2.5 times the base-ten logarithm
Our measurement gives -0.110 mag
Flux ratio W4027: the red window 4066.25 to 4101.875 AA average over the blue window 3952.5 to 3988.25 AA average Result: 1.18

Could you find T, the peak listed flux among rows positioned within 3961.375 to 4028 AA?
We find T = 21.47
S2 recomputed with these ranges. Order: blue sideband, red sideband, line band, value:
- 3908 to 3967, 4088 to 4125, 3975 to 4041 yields -0.132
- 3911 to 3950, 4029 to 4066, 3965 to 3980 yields 0.234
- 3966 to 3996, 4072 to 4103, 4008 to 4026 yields -0.161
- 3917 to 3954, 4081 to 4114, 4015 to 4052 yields -0.151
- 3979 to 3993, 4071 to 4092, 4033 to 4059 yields -0.058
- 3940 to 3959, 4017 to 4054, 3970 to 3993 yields 0.081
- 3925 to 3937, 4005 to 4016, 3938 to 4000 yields -0.016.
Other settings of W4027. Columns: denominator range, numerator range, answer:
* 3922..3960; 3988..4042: 1.24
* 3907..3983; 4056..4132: 1.14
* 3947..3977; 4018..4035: 1.29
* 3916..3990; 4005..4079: 1.22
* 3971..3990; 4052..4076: 1.13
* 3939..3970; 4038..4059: 1.22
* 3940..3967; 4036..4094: 1.17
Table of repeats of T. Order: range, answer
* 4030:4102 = 25.12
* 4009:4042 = 21.95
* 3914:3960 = 19.37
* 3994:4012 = 20.54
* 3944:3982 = 18.37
